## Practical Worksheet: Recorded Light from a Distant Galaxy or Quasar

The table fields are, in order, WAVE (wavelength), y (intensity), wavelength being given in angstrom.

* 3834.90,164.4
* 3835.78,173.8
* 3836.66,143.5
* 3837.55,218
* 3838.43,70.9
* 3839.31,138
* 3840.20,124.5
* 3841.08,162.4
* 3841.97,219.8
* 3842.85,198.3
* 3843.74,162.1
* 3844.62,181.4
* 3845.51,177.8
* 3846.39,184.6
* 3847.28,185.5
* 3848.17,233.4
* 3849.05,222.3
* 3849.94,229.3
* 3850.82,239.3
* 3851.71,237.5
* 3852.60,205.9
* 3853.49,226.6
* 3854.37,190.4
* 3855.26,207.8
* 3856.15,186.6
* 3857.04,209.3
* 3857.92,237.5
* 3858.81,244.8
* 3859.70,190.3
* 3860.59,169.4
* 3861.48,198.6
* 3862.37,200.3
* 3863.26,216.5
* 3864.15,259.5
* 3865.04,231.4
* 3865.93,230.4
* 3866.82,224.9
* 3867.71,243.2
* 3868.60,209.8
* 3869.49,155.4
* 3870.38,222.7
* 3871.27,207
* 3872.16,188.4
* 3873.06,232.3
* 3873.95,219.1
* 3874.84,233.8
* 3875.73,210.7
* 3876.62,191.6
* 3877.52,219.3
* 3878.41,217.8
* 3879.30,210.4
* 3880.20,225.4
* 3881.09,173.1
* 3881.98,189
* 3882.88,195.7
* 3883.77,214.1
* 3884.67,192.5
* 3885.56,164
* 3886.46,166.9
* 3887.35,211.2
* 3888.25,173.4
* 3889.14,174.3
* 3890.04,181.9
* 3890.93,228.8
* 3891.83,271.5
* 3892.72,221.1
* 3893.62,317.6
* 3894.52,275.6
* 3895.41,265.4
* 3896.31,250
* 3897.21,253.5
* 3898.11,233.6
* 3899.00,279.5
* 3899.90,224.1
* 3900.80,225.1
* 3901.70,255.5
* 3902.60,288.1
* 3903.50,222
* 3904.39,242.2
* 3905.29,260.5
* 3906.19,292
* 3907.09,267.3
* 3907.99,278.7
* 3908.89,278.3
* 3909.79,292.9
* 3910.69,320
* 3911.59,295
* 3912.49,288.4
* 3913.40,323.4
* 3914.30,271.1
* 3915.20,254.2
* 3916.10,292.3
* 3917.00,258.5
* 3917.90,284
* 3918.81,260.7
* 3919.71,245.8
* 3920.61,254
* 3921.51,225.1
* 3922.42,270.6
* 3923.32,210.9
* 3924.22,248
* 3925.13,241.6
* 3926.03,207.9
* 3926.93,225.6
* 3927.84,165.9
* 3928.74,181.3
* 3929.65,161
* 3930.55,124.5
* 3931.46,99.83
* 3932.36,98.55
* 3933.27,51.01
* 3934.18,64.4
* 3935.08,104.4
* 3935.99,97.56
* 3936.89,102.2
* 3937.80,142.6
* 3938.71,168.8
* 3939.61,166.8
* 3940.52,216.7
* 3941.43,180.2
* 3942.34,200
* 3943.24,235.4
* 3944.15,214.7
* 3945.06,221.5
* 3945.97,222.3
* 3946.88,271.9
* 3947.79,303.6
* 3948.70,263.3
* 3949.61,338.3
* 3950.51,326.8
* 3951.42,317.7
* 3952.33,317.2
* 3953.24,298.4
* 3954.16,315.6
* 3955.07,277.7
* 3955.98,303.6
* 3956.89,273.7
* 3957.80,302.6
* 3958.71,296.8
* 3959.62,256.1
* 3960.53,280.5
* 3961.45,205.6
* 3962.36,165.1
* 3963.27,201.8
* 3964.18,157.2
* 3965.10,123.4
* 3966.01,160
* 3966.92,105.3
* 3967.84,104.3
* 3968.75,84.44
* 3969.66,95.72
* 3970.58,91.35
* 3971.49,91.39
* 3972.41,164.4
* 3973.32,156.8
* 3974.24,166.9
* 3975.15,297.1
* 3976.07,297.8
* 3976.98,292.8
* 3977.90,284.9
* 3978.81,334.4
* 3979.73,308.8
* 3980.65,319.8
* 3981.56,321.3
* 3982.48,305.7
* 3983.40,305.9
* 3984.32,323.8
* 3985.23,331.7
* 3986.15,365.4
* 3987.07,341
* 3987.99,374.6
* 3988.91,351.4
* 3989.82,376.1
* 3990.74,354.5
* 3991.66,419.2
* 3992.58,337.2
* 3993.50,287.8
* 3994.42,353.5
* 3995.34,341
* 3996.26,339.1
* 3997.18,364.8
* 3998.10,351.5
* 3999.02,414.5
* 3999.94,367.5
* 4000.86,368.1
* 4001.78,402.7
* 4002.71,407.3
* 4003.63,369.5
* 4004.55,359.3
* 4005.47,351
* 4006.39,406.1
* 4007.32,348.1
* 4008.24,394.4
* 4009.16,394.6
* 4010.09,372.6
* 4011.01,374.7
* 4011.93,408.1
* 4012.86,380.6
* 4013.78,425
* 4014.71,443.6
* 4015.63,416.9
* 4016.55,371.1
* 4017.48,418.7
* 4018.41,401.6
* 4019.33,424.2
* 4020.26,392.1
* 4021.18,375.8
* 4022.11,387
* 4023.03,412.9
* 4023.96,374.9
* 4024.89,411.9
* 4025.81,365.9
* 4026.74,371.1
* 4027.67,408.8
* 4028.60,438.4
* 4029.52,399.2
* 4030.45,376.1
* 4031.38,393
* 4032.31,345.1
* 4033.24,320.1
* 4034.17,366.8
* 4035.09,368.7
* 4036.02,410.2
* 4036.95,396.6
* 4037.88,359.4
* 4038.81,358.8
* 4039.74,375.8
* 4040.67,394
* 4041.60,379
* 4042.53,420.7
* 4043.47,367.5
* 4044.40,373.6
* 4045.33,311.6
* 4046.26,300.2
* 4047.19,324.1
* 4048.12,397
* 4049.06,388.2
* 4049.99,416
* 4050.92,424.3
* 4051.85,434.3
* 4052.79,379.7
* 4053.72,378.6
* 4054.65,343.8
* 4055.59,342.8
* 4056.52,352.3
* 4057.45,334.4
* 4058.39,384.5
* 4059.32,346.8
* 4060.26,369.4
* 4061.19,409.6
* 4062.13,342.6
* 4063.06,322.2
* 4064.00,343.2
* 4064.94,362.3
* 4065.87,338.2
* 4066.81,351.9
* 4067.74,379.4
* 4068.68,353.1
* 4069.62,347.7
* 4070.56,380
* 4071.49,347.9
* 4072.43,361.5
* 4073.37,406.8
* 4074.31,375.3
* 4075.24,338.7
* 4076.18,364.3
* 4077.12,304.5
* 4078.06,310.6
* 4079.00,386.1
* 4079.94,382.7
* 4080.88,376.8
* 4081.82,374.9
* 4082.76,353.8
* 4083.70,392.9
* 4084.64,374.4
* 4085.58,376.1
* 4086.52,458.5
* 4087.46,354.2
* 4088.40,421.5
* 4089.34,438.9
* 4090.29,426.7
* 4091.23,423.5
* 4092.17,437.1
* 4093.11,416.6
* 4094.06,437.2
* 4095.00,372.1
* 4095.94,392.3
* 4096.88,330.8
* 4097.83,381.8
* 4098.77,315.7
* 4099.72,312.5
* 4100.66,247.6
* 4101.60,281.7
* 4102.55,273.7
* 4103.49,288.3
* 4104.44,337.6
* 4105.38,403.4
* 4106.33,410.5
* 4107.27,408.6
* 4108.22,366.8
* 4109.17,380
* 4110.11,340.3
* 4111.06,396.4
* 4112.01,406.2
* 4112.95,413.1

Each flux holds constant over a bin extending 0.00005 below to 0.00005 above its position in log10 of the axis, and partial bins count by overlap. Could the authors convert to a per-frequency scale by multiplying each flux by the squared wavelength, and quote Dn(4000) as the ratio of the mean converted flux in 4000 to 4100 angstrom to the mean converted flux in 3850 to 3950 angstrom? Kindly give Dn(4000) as 1.85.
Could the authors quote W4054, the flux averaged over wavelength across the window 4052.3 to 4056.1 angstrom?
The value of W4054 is 361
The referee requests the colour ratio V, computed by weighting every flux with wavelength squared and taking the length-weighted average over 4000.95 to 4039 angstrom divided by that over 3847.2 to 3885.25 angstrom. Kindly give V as 1.97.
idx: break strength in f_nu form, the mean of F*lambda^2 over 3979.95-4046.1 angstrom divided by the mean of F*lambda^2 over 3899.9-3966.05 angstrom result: 1.68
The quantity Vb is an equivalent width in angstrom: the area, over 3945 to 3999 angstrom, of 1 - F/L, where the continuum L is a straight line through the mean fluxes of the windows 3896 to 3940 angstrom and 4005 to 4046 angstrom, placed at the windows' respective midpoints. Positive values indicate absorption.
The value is 5.8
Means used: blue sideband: 221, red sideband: 386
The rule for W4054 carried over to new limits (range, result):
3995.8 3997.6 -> 352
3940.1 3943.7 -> 208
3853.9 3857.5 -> 200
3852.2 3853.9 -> 216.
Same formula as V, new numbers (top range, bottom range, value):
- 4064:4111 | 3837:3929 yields 1.81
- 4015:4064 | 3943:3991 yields 1.53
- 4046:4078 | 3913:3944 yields 1.99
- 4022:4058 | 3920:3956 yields 1.89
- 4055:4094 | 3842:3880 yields 1.97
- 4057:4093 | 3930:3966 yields 1.87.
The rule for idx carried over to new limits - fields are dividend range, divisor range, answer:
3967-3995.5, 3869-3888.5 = 1.44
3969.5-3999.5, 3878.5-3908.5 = 1.37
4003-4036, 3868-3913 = 1.78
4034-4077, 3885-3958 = 1.69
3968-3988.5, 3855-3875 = 1.27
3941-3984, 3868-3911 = 1.07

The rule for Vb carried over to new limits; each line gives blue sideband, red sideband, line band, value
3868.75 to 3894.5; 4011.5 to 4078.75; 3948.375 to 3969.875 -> 3.9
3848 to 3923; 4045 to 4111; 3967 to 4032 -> -5.0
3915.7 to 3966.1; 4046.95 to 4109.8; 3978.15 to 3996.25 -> -4.7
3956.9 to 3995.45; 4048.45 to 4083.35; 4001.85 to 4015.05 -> -4.1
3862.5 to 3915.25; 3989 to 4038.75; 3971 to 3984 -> 3.0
